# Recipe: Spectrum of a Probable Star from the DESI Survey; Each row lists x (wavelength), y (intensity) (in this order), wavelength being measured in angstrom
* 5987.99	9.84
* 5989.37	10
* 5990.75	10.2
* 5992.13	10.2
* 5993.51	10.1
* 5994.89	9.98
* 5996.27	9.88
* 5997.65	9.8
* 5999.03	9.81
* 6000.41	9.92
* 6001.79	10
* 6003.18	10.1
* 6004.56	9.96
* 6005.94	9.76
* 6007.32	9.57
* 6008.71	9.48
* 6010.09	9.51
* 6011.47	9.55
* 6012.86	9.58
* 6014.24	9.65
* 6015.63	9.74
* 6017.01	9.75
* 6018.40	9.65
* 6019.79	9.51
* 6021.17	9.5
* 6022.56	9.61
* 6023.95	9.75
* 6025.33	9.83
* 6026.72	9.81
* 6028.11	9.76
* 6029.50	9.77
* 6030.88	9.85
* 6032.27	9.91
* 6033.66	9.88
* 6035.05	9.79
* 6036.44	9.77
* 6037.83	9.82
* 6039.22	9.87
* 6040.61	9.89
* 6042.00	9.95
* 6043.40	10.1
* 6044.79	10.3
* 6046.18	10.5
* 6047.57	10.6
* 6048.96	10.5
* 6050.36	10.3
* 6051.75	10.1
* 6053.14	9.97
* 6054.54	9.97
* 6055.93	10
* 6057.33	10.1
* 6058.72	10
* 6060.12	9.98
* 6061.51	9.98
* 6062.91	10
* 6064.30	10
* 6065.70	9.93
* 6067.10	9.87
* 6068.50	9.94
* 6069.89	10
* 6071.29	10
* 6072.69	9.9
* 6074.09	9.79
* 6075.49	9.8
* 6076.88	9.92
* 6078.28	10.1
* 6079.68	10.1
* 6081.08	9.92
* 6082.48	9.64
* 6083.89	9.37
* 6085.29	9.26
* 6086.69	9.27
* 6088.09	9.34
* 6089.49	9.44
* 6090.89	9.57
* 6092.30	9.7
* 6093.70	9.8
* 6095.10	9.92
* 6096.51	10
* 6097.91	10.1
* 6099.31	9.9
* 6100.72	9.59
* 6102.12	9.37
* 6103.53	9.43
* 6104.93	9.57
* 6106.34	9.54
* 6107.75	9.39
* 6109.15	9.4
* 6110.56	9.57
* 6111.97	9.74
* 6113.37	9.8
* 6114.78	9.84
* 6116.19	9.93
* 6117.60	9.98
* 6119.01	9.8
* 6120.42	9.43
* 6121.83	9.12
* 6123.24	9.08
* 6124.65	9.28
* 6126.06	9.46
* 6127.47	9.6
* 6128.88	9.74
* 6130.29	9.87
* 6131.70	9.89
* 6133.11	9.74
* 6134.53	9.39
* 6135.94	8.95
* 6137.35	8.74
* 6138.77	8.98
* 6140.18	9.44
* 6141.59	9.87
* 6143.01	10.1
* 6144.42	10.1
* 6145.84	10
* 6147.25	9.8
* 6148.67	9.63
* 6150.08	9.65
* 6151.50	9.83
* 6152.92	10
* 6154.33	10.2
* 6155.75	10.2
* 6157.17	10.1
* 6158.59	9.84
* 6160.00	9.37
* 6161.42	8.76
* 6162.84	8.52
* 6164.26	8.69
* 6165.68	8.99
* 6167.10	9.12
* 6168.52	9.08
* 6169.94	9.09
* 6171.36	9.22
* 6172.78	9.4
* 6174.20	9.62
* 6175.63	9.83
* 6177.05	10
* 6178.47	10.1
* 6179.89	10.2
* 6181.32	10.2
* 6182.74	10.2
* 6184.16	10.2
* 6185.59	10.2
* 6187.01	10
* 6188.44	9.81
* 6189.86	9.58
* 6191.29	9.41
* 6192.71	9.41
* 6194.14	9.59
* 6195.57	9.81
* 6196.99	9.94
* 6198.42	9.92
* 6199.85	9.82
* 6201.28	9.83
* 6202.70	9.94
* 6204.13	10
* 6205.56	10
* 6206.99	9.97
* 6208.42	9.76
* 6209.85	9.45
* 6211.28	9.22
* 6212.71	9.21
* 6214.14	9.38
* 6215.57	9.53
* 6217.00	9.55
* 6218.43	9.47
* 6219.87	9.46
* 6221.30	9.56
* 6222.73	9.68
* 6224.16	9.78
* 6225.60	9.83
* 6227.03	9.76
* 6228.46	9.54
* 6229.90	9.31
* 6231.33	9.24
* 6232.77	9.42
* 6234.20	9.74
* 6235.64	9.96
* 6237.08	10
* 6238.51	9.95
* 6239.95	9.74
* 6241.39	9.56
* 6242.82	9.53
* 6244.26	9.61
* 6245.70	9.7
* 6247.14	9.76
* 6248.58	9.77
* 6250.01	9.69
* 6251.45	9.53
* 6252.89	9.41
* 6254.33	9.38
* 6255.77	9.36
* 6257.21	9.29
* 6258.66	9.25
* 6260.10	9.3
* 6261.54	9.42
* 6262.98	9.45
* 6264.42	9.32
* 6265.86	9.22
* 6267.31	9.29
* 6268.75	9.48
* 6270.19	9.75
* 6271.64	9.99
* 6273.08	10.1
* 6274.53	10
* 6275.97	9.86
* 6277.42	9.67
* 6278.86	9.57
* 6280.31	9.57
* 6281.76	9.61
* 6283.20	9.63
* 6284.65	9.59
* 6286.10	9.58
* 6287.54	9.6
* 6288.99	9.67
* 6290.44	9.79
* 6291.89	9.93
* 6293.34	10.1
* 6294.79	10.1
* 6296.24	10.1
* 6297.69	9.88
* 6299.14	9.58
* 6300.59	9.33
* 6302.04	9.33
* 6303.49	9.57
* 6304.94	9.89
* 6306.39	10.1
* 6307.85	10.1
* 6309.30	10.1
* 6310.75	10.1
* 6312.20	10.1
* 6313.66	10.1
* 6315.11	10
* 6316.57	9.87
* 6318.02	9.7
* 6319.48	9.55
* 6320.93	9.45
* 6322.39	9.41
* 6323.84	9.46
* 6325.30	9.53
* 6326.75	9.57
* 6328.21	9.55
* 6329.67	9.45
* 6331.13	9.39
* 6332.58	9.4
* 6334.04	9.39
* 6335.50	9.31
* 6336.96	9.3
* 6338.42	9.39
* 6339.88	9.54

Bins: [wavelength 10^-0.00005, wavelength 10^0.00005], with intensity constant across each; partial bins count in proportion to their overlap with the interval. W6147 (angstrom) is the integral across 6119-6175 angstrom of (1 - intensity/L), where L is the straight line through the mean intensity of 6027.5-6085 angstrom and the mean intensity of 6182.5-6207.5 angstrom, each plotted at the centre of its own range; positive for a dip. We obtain 2.3 angstrom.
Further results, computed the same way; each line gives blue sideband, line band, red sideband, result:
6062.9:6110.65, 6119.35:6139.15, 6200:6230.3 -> 0.6 angstrom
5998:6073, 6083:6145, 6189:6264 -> 1.3 angstrom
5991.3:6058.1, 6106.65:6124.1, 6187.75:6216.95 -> 0.3 angstrom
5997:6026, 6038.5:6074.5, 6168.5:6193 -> -1.2 angstrom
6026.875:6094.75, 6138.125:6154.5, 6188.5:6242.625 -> 0.0 angstrom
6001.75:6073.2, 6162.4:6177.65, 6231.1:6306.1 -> 0.8 angstrom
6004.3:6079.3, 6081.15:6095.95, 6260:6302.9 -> 0.4 angstrom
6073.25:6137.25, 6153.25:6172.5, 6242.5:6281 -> 0.5 angstrom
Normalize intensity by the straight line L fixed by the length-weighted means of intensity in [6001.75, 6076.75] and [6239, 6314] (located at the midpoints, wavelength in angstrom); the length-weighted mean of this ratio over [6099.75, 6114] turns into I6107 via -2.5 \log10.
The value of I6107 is 0.03 mag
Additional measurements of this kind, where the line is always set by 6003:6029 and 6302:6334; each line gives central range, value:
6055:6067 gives -0.034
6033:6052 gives -0.045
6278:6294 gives 0.002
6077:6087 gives 0.000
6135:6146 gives 0.023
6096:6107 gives 0.001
